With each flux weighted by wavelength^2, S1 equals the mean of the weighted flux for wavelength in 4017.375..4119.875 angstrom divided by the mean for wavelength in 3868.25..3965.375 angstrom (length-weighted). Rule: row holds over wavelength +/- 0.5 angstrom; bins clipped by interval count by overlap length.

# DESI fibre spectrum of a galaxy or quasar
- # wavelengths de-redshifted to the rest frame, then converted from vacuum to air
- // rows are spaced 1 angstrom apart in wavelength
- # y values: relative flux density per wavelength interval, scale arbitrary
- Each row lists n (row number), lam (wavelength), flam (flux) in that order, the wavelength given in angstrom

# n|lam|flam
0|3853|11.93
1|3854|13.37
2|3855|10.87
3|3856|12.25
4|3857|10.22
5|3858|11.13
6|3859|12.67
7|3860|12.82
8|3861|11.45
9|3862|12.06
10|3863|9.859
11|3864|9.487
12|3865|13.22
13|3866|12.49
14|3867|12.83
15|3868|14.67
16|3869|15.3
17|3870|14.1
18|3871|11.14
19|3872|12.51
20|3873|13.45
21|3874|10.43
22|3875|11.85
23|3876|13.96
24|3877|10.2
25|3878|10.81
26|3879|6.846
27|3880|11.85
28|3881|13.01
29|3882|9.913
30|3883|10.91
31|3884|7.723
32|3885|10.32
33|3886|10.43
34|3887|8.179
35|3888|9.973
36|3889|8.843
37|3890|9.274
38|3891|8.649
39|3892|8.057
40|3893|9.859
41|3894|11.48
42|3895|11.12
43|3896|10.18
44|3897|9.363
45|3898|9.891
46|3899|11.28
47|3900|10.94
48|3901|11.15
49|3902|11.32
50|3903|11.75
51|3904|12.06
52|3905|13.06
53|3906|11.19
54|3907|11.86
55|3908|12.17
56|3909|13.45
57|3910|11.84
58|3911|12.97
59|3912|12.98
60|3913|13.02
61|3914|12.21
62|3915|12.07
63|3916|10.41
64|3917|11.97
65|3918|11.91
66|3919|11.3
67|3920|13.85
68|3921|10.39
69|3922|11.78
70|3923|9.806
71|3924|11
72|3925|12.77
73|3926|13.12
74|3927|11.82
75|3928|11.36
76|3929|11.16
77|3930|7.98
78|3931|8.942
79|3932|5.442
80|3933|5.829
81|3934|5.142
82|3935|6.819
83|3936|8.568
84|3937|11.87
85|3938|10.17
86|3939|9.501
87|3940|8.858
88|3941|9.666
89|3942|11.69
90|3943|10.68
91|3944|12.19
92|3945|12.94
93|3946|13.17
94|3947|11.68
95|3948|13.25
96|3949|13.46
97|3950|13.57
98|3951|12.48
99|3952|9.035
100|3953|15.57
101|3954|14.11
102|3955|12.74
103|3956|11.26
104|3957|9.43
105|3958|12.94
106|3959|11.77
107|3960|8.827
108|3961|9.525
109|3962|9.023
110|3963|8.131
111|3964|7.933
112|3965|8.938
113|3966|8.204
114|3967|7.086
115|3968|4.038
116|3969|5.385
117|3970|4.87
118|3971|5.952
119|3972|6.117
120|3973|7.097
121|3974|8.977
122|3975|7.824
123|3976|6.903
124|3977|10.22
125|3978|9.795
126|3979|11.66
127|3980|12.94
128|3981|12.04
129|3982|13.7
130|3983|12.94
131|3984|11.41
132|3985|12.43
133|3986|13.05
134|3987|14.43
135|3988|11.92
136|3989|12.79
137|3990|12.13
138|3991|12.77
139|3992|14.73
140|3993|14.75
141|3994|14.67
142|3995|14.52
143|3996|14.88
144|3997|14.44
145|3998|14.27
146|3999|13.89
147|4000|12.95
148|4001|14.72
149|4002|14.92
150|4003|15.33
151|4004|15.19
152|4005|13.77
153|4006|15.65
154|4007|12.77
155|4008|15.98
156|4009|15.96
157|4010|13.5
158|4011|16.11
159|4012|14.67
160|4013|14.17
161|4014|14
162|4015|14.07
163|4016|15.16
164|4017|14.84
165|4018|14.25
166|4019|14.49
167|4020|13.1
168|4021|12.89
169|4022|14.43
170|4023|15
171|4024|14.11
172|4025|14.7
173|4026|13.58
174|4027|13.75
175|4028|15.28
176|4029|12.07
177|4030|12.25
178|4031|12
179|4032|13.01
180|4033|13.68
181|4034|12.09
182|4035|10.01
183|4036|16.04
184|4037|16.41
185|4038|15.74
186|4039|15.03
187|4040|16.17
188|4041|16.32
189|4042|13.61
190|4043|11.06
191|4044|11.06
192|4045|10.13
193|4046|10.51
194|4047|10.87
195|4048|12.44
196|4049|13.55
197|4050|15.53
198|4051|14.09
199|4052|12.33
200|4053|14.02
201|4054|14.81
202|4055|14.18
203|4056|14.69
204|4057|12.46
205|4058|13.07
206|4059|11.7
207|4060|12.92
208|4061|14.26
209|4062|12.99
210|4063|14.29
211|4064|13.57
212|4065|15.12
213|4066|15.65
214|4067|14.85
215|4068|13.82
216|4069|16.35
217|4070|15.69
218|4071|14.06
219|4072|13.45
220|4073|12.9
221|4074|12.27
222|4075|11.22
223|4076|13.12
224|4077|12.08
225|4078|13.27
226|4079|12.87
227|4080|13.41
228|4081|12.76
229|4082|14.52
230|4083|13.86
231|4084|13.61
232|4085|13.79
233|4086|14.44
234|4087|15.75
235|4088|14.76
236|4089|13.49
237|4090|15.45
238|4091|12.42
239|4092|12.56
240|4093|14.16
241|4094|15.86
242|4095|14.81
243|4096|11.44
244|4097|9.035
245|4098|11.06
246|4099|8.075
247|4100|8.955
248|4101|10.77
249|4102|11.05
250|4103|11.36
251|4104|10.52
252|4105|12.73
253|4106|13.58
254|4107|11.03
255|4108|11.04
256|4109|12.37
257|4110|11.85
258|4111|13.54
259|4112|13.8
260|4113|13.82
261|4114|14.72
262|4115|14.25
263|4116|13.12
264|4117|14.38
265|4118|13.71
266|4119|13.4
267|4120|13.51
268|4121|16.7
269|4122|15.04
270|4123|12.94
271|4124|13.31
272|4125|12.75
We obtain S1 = 1.3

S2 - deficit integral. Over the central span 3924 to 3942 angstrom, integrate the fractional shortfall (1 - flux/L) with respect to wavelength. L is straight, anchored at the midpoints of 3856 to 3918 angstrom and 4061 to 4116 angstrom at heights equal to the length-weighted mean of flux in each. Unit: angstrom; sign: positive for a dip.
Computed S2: 3.5 angstrom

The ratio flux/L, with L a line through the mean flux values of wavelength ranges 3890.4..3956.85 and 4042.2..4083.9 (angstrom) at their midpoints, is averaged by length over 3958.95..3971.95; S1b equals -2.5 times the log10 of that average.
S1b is 0.49 mag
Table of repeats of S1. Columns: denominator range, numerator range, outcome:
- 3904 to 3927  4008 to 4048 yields 1.21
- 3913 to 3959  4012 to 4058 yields 1.30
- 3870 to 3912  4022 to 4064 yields 1.33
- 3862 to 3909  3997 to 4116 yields 1.33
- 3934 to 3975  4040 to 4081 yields 1.43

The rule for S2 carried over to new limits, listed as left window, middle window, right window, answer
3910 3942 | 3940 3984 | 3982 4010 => 7.1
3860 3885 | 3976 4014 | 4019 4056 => -1.6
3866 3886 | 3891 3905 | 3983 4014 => 1.7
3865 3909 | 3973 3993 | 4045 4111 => 0.7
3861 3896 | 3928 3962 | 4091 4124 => 2.7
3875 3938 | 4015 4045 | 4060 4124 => -3.5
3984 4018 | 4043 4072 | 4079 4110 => -0.6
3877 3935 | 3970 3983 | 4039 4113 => 2.5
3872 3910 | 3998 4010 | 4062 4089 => -1.8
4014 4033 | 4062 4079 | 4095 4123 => -0.9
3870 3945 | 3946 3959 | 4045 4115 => -1.3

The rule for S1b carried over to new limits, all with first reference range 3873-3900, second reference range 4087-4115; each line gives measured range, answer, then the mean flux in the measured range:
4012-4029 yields -0.215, 14.2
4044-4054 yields -0.062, 12.6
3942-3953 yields -0.140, 12.4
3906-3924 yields -0.136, 11.9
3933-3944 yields 0.165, 9.27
